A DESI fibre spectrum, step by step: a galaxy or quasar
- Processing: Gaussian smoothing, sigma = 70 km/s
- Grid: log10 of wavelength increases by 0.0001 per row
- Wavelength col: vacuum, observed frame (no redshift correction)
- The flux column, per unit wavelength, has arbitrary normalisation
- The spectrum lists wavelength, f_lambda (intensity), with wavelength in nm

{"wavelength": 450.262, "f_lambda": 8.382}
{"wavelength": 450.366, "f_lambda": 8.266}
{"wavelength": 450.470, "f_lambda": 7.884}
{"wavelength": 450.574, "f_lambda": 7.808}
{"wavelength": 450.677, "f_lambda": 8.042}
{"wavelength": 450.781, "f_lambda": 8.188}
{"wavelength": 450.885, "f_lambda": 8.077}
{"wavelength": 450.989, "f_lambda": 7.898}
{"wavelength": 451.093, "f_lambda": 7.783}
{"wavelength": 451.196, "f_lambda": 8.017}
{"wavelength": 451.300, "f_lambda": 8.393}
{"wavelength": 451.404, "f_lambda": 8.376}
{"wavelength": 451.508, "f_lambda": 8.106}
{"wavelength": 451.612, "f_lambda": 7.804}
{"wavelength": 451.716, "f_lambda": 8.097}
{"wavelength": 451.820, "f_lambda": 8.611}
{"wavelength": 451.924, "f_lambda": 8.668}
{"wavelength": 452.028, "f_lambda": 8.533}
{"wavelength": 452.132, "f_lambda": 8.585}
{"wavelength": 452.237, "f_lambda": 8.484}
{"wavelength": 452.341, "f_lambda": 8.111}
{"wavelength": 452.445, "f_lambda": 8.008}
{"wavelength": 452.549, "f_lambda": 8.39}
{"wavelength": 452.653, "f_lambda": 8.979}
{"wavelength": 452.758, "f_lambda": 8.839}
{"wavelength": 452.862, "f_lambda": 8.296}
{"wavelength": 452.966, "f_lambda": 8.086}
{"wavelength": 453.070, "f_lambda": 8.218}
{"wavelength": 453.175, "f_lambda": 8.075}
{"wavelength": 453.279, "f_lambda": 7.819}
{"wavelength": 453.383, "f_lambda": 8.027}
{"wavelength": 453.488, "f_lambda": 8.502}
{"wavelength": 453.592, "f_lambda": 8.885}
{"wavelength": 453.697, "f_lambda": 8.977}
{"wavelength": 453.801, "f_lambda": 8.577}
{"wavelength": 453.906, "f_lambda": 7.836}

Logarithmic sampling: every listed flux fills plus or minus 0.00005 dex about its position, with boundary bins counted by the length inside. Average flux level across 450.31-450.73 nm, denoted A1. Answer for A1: 8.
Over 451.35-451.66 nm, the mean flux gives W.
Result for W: 8.1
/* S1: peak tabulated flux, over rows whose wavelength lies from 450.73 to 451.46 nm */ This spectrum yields 8.393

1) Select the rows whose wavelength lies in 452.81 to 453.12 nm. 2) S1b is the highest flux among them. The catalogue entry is 8.296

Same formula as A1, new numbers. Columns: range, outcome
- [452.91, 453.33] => 8.06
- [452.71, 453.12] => 8.37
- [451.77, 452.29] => 8.57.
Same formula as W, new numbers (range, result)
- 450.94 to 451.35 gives 8.03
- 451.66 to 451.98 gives 8.46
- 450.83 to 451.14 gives 7.91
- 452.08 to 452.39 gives 8.38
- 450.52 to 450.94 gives 8.03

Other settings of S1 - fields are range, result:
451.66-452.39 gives 8.668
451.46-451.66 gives 8.106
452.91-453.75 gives 8.977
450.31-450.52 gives 8.266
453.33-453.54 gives 8.502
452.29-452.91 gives 8.979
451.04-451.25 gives 8.017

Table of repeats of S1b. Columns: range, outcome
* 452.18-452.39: 8.484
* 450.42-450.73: 8.042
